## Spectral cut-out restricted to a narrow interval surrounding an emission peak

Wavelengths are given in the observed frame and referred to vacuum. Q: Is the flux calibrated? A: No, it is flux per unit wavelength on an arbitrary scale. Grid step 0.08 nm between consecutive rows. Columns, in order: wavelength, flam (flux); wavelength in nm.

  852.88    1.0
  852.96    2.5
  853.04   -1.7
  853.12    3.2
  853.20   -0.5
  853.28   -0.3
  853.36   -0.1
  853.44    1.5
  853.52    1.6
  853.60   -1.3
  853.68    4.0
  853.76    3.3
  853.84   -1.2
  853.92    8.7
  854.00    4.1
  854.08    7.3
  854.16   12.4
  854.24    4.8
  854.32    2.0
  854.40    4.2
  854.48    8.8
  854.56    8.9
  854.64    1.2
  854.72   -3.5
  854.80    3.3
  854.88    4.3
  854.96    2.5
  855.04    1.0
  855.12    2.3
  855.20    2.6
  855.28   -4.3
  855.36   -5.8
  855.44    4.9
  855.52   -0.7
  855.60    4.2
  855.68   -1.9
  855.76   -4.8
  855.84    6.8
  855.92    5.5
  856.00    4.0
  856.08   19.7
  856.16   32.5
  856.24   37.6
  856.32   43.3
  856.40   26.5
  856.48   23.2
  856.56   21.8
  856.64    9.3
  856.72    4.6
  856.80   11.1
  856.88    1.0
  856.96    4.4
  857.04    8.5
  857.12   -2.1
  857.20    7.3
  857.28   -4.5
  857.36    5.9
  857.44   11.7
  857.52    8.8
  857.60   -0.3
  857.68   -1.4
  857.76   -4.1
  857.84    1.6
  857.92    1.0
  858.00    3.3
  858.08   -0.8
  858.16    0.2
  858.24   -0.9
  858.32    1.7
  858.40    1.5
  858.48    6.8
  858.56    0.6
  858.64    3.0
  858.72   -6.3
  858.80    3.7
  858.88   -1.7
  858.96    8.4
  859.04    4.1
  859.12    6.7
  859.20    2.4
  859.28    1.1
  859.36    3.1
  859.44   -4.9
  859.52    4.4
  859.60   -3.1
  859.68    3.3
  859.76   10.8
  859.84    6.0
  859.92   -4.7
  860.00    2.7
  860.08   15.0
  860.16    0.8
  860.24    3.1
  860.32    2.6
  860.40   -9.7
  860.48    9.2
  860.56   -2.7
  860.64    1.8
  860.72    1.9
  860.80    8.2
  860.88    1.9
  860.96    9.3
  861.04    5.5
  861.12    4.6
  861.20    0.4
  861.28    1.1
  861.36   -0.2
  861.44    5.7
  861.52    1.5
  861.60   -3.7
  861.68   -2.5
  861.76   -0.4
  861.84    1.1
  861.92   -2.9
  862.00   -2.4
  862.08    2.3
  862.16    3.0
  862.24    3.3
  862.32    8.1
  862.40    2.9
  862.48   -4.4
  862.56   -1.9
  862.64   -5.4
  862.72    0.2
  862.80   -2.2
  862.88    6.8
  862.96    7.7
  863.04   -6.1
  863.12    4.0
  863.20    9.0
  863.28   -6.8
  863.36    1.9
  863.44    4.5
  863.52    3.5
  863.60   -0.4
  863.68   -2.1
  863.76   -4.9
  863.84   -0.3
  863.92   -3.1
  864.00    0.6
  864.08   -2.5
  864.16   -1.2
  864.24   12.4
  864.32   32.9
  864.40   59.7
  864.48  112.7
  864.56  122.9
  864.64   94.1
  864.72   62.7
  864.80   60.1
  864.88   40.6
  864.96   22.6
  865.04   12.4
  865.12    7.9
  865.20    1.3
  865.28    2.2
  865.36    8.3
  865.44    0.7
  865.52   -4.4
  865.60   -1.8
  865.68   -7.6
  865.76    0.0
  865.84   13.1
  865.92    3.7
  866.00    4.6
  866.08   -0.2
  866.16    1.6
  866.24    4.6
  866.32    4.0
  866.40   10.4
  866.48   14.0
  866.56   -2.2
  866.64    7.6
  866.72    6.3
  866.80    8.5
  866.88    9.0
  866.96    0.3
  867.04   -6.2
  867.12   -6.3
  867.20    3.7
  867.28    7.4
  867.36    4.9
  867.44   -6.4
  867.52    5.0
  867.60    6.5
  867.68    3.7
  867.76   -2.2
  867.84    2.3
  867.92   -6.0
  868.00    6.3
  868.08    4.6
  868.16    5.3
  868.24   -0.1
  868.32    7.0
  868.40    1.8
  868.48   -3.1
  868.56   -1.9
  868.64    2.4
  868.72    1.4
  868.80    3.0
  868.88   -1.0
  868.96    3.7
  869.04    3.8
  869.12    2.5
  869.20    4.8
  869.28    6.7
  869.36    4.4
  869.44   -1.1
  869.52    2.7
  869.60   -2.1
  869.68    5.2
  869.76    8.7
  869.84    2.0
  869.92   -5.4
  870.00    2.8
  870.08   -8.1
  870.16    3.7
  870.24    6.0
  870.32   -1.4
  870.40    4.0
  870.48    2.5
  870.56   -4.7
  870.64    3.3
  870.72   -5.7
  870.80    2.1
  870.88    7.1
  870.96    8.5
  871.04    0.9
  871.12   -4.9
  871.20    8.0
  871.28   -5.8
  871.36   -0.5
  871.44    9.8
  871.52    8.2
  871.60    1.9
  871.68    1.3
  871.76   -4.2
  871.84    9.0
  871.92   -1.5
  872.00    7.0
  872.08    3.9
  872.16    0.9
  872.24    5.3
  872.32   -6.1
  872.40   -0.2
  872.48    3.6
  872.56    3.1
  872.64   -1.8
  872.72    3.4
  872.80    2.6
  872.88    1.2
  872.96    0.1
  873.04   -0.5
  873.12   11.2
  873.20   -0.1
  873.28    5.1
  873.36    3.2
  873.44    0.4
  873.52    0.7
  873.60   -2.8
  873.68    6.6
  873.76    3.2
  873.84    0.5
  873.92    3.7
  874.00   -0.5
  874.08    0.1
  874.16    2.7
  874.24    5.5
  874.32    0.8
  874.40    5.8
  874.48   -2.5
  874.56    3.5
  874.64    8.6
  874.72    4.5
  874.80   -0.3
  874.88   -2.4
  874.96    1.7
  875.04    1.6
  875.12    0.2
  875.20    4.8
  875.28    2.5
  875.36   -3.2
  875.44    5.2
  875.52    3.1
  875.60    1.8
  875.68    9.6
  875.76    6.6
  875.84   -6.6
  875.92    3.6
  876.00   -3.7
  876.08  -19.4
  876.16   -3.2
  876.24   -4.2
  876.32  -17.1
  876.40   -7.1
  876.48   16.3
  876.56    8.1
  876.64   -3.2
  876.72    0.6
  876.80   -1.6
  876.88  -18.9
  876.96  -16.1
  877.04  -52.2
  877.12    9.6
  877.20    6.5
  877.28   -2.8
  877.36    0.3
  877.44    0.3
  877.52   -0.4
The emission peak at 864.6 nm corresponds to [O III]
